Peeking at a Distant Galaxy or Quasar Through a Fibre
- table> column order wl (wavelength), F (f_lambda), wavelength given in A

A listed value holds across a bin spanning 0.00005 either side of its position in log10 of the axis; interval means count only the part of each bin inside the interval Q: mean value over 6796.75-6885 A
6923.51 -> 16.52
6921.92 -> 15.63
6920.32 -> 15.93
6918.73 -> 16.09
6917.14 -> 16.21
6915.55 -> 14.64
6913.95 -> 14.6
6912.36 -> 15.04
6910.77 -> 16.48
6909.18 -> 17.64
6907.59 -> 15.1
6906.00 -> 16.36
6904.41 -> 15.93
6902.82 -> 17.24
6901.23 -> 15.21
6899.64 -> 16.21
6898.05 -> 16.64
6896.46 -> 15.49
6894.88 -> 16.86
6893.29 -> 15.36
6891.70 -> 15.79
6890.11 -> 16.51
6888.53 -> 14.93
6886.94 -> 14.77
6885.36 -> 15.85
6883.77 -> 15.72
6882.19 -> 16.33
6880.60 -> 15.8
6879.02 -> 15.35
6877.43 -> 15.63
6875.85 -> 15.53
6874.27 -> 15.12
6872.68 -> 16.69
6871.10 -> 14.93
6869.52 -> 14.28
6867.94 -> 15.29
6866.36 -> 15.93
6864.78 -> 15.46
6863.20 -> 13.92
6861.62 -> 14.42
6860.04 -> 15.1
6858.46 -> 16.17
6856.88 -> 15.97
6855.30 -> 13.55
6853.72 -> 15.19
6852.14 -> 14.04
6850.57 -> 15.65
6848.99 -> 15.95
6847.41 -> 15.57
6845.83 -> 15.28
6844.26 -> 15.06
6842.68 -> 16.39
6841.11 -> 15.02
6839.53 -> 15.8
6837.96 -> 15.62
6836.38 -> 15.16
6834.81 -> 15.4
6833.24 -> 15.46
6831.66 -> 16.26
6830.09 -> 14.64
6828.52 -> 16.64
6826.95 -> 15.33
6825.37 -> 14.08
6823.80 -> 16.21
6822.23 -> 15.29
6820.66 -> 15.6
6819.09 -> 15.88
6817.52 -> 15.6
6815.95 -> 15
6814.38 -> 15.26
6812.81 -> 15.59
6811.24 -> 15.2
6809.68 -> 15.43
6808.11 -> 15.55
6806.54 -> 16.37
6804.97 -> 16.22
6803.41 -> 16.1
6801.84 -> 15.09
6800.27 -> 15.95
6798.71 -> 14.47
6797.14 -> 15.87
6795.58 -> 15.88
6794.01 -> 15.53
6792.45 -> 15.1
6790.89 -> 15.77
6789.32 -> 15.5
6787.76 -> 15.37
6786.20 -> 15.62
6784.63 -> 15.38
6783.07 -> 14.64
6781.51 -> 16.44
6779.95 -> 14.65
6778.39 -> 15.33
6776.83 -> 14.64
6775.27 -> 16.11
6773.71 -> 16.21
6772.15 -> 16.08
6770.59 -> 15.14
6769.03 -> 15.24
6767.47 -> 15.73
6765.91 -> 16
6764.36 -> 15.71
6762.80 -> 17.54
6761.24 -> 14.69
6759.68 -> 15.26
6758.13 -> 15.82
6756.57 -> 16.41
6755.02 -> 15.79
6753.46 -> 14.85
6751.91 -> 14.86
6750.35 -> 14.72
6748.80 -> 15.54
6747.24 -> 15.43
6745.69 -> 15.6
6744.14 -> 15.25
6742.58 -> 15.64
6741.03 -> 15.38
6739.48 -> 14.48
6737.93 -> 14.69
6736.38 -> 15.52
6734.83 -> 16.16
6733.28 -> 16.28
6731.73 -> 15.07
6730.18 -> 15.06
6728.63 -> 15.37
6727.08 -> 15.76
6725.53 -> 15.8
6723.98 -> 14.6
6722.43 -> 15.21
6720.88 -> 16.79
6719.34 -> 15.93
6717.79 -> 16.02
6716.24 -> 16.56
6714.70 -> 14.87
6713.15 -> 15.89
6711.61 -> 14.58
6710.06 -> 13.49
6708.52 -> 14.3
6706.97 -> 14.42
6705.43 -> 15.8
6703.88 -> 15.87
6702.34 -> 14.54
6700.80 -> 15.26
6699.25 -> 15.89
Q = 15.4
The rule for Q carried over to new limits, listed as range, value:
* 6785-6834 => 15.5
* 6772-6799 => 15.5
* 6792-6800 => 15.4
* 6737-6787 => 15.5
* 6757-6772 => 15.7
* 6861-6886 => 15.4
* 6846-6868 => 15.2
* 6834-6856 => 15.3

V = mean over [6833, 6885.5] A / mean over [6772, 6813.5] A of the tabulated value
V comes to 0.99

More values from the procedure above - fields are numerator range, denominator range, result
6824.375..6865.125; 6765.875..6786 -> 0.99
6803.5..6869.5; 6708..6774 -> 1.00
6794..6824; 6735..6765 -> 1.01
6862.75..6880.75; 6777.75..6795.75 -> 0.99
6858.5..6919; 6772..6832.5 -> 1.01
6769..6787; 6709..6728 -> 1.00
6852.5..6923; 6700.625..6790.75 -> 1.01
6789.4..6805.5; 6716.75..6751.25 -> 1.01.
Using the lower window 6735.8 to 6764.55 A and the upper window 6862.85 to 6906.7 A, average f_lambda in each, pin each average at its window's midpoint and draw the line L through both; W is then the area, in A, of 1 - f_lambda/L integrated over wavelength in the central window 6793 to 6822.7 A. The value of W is -0.1 A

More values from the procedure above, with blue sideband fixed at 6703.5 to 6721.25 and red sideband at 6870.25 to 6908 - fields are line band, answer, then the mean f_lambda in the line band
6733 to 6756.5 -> 0.1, 15.4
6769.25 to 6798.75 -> 0.1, 15.5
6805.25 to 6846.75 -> 0.3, 15.5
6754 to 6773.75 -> -0.4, 15.8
